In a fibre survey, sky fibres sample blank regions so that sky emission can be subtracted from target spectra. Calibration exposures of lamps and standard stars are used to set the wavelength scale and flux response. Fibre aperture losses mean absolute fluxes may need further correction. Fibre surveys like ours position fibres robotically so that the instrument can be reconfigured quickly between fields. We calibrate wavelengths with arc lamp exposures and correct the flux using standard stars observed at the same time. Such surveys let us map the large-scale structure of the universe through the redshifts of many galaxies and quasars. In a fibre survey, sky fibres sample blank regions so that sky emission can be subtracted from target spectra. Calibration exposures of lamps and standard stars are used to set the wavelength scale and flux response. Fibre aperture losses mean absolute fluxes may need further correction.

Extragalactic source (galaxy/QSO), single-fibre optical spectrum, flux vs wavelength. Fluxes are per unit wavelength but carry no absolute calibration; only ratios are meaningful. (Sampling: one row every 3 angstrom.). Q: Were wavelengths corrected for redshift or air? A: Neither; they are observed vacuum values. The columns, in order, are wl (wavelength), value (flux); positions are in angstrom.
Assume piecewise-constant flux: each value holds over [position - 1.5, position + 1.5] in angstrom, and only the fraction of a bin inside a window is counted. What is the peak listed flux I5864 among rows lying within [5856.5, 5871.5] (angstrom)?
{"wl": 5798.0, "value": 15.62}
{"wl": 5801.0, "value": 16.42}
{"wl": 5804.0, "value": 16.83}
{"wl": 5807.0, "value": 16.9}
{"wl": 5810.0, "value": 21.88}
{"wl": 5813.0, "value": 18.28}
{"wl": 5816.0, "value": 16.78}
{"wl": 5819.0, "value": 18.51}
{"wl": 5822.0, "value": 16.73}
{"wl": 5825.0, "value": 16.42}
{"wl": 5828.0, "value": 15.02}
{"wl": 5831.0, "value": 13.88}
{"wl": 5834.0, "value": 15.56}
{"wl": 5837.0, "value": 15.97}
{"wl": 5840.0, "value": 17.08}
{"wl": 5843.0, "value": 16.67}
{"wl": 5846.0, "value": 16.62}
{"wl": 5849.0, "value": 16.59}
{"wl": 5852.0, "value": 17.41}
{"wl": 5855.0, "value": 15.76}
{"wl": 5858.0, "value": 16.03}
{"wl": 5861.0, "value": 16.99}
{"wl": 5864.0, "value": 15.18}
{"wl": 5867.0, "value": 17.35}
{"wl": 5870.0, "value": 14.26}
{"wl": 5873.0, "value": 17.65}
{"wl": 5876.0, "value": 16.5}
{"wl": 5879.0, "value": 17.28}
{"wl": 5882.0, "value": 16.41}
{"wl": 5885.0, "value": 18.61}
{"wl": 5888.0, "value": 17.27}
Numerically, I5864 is 17.35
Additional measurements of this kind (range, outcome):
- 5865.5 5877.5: 17.65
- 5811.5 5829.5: 18.51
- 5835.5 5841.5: 17.08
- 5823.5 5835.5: 16.42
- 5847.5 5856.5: 17.41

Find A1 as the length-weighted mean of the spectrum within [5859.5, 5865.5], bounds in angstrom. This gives 16.1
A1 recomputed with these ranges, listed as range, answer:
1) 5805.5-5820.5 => 18.5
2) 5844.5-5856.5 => 16.6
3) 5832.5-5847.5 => 16.4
